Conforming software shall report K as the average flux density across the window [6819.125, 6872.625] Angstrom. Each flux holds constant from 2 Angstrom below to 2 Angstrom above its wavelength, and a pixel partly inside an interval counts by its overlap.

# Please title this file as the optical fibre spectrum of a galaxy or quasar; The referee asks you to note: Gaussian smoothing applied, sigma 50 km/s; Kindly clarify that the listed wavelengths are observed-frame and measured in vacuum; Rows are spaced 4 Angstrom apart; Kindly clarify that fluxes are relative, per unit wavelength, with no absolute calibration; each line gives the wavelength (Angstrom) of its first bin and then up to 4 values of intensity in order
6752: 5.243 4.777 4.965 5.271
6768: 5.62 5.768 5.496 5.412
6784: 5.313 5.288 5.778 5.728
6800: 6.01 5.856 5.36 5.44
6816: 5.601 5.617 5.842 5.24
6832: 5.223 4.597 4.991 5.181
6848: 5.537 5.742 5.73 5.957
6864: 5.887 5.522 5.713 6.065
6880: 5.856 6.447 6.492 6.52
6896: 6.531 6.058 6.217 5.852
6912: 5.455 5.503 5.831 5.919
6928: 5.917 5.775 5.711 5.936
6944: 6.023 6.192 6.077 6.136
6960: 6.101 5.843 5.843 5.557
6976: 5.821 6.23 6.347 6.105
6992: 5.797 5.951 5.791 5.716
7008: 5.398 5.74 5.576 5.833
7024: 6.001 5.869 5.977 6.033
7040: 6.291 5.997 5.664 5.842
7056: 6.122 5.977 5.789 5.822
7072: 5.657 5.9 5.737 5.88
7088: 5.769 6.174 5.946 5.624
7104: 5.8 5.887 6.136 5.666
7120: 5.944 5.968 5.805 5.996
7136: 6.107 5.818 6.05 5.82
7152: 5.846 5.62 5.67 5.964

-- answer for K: 5.48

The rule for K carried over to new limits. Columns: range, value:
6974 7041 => 5.9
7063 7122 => 5.85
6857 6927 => 5.98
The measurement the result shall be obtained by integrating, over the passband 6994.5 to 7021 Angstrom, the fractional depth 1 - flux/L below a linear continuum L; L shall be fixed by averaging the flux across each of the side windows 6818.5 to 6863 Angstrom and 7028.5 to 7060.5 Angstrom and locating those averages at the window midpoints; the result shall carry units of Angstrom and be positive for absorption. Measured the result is 0.8 Angstrom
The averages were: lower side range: 5.43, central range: 5.71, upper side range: 5.98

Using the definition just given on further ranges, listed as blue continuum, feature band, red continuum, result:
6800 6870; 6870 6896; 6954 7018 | -2.7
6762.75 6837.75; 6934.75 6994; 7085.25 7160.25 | -3.0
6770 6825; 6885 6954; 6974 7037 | -2.9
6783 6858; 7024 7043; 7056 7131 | -0.8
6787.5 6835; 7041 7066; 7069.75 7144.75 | -0.4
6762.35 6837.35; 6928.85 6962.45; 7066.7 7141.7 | -1.8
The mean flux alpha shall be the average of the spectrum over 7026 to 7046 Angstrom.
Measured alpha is 6.03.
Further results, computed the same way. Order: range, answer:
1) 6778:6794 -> 5.45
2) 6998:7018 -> 5.64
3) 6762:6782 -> 5.51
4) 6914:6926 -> 5.75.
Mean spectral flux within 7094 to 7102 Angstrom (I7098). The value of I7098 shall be 5.79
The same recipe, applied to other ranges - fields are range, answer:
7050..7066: 5.93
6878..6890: 6.27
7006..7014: 5.57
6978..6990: 6.23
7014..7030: 5.82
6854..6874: 5.76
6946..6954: 6.13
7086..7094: 5.97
